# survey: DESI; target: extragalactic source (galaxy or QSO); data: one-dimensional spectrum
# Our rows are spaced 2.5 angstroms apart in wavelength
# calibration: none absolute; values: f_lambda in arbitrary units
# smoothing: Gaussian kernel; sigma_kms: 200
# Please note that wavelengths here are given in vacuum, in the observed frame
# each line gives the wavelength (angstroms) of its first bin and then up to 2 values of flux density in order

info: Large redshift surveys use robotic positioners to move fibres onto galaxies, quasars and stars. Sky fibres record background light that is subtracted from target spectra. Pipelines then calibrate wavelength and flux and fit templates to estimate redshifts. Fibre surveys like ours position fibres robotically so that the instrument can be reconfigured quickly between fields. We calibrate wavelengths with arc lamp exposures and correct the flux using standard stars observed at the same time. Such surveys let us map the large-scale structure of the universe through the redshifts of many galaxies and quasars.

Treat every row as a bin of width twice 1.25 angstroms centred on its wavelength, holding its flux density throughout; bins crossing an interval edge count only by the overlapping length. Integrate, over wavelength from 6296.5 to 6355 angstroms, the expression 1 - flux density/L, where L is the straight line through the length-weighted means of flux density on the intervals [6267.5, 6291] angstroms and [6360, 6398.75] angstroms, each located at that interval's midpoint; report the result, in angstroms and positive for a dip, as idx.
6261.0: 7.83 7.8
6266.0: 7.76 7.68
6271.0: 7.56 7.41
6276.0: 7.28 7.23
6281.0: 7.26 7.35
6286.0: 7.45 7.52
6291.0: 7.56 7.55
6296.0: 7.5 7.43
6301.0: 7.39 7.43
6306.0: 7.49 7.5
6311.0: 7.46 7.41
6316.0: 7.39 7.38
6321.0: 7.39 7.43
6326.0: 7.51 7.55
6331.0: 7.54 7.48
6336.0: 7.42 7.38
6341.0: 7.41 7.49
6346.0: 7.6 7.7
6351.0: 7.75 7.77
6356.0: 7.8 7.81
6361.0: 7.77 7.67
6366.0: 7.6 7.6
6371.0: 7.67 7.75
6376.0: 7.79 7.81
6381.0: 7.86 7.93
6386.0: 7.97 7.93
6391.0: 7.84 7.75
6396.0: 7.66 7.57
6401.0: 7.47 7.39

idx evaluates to 0.68 angstroms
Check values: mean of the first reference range 7.42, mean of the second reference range 7.77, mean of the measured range 7.49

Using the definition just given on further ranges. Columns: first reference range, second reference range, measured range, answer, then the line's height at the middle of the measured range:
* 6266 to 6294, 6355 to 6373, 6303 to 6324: 0.3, 7.55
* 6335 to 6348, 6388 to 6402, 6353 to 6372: -0.4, 7.56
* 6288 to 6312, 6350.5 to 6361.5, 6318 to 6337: 0.4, 7.63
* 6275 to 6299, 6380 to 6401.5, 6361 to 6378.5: 0.0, 7.71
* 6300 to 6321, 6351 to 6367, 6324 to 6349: 0.3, 7.6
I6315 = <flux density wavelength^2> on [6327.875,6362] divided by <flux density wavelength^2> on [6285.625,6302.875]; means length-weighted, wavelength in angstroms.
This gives 1.03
